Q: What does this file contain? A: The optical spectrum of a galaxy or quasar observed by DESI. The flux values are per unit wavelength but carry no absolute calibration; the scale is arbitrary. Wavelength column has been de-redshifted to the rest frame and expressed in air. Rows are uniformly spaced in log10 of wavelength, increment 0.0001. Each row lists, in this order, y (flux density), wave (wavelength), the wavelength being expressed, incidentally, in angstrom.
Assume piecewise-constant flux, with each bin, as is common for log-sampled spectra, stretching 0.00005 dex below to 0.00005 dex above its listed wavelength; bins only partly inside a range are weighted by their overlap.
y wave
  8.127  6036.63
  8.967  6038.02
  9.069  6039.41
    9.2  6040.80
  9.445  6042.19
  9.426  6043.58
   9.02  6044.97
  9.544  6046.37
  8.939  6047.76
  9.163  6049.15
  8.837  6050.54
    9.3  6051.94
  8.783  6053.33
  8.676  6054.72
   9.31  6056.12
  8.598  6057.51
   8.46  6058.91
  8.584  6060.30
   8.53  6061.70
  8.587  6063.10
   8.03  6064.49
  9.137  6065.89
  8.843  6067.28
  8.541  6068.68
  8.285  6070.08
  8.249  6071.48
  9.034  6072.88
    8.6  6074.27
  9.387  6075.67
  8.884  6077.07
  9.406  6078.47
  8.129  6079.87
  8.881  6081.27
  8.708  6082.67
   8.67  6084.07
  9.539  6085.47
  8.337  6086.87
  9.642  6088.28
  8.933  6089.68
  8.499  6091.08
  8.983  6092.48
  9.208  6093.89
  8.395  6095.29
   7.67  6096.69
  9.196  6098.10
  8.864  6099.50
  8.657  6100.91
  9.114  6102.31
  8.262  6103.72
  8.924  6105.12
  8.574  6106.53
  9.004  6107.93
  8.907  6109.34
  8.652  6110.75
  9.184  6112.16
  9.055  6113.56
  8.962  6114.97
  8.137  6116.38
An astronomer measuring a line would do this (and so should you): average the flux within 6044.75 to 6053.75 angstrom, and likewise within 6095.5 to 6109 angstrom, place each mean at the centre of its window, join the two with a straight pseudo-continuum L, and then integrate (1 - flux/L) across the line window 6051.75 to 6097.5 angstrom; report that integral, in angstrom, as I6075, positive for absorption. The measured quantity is 0.8 angstrom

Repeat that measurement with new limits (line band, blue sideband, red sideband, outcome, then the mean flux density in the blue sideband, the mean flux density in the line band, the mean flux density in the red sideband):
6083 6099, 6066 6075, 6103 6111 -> -0.3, 8.63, 8.82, 8.72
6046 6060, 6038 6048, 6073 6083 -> 0.3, 9.23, 8.94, 8.88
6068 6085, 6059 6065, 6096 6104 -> -0.4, 8.45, 8.74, 8.64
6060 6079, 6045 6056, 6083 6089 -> 0.7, 9.04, 8.72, 9.02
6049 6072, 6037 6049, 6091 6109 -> 0.9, 9.17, 8.69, 8.73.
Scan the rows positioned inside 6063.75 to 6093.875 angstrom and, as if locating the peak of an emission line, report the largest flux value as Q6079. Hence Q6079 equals 9.642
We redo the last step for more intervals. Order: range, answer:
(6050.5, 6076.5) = 9.387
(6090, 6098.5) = 9.208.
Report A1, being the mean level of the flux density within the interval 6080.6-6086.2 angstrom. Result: 8.95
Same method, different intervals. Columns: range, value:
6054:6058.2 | 8.87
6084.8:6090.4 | 9.1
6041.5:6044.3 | 9.44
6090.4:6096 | 8.77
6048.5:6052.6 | 9.09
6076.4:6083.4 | 8.8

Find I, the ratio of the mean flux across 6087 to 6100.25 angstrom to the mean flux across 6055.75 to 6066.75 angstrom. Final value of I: 1.02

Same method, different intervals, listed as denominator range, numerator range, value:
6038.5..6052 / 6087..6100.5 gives 0.96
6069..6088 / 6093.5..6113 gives 1.00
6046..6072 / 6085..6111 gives 1.01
